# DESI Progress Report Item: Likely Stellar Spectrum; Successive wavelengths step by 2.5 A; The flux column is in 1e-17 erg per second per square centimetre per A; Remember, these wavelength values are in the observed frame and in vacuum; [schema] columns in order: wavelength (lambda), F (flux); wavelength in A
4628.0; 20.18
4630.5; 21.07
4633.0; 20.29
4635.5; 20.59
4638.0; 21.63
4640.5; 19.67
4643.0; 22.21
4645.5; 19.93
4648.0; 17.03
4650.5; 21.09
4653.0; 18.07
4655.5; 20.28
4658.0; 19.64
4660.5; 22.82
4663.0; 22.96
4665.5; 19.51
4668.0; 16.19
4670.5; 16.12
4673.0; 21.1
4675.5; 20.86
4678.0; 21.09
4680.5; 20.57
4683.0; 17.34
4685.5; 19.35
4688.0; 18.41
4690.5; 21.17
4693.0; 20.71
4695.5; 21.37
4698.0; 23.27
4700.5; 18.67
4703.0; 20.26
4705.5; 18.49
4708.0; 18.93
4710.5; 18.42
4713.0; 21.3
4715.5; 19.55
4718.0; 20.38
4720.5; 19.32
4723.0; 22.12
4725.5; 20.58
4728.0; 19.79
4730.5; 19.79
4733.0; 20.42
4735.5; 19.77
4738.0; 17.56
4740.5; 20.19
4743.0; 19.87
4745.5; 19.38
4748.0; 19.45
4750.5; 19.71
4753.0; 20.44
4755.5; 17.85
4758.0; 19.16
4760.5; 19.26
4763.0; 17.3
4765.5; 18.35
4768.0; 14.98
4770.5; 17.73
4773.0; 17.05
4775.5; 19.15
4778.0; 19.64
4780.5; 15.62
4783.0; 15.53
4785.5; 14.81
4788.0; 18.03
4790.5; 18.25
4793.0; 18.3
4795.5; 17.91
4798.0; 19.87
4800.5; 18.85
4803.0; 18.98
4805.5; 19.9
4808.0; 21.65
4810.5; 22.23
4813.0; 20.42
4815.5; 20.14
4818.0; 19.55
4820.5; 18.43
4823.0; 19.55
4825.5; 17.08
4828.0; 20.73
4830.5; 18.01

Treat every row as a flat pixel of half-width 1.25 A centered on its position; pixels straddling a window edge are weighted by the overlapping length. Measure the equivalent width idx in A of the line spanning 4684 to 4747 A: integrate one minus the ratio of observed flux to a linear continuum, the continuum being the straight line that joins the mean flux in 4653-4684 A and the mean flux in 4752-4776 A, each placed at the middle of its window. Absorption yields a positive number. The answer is -3.3 A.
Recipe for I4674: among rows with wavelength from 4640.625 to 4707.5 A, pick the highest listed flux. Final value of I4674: 23.27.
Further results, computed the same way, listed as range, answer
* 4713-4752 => 22.12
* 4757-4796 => 19.64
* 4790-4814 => 22.23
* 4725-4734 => 20.58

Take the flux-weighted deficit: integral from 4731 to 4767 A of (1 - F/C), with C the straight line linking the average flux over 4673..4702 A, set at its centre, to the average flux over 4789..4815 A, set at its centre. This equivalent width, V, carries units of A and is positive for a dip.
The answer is 1.38 A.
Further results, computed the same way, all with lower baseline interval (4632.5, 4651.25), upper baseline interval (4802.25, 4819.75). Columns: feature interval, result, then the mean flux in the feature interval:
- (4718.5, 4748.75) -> 0.7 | 19.9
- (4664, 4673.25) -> 1.0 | 18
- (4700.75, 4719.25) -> 0.7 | 19.6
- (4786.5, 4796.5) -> 1.1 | 18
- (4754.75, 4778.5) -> 2.8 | 18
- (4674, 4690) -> 0.5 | 19.7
